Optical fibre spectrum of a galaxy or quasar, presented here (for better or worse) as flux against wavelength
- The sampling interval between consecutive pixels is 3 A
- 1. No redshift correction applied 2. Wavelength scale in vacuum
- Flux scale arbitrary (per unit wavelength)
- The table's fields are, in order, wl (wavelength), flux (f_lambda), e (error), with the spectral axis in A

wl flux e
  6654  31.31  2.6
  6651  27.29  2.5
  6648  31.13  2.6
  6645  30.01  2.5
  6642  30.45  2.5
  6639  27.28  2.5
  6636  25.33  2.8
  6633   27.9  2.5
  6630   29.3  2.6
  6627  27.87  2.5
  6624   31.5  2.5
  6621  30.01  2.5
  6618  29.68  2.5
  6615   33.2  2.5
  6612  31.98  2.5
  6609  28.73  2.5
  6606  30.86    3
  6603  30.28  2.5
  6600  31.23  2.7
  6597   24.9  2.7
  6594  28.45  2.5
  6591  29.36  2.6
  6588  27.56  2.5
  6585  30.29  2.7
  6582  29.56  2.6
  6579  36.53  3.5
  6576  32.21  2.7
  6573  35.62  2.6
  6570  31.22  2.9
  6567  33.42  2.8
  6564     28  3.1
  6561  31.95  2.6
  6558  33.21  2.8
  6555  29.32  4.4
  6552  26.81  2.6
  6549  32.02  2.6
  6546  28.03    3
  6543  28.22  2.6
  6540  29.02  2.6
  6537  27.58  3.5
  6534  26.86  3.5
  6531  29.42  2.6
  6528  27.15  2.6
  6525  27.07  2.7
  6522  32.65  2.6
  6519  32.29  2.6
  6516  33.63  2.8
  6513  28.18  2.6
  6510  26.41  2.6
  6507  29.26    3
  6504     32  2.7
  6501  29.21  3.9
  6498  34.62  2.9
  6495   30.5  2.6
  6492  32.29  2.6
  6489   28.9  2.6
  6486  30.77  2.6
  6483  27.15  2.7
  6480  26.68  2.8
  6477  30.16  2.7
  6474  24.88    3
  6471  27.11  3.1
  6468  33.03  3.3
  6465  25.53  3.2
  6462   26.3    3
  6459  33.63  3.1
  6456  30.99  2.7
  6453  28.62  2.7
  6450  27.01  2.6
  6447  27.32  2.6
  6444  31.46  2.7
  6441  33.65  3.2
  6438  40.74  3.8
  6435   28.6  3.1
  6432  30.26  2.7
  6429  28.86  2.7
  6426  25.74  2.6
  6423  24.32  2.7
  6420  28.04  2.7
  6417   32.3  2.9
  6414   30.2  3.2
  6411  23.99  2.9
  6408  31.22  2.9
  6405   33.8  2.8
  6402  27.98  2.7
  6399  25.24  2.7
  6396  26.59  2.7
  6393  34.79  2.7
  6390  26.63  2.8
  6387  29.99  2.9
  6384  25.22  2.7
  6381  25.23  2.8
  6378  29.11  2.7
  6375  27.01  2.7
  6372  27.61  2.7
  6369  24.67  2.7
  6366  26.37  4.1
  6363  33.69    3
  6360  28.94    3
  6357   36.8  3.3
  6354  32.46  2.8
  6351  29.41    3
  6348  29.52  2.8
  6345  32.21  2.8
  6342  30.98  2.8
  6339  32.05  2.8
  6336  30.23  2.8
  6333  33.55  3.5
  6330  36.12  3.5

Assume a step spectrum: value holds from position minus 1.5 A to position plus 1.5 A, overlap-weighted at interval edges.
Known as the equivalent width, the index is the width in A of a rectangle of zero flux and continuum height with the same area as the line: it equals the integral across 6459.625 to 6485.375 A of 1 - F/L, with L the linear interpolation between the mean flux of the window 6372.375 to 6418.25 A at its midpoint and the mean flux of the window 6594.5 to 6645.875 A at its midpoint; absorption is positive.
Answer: 0.8 A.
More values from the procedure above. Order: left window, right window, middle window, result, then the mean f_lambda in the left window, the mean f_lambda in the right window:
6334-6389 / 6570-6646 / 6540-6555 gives 0.5 A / 29.5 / 30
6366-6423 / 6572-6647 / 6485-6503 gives -1.3 A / 28.2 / 30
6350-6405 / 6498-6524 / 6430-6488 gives 0.5 A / 28.9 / 30.6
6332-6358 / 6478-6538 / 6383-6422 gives 2.7 A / 31.8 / 29.7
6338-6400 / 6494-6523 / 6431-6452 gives -0.8 A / 29.3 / 30.9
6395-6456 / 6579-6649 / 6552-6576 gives -1.6 A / 29.4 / 29.6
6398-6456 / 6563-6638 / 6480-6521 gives -0.7 A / 29.5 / 30.2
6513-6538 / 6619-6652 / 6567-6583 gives -2.1 A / 29.5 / 29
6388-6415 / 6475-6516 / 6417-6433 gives 0.7 A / 28.9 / 29.8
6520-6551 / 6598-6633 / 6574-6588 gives -1.0 A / 28.8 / 30.2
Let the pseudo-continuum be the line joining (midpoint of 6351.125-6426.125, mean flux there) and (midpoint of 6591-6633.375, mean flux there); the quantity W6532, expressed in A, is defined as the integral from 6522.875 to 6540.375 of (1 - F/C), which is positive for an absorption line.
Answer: 0.9 A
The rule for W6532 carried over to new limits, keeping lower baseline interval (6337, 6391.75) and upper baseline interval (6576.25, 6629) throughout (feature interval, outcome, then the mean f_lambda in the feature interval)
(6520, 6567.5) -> 0.9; 29.4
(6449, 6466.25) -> 0.5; 28.8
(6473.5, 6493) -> 0.6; 28.8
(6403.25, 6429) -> 0.7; 28.7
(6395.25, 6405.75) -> 0.5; 28.1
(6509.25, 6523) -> -0.4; 30.8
